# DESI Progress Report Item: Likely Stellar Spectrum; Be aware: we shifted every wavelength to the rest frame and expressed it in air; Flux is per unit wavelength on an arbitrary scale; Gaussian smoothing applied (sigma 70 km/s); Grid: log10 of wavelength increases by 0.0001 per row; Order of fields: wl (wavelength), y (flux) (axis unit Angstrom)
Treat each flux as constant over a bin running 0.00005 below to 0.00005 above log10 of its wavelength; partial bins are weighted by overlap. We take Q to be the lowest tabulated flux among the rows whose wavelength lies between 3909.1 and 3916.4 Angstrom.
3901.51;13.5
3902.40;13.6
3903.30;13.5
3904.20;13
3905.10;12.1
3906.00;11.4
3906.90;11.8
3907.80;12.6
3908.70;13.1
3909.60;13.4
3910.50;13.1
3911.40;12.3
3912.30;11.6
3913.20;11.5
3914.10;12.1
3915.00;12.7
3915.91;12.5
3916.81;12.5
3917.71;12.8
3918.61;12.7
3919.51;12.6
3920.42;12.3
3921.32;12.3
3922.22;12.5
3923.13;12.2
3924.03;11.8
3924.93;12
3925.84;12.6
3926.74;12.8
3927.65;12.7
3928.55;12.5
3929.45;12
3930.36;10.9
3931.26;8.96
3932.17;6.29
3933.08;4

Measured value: 11.5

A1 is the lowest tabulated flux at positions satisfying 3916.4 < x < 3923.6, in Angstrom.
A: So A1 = 12.2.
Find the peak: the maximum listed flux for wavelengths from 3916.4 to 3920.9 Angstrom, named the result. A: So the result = 12.8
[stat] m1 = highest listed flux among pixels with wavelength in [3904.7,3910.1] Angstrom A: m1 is 13.4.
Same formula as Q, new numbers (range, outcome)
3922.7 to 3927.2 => 11.8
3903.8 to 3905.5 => 12.1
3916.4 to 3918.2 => 12.5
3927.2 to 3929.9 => 12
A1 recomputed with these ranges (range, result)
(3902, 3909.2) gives 11.4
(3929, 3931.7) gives 8.96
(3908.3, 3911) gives 13.1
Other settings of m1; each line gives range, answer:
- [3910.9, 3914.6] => 12.3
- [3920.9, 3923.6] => 12.5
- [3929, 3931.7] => 12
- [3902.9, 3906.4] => 13.5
